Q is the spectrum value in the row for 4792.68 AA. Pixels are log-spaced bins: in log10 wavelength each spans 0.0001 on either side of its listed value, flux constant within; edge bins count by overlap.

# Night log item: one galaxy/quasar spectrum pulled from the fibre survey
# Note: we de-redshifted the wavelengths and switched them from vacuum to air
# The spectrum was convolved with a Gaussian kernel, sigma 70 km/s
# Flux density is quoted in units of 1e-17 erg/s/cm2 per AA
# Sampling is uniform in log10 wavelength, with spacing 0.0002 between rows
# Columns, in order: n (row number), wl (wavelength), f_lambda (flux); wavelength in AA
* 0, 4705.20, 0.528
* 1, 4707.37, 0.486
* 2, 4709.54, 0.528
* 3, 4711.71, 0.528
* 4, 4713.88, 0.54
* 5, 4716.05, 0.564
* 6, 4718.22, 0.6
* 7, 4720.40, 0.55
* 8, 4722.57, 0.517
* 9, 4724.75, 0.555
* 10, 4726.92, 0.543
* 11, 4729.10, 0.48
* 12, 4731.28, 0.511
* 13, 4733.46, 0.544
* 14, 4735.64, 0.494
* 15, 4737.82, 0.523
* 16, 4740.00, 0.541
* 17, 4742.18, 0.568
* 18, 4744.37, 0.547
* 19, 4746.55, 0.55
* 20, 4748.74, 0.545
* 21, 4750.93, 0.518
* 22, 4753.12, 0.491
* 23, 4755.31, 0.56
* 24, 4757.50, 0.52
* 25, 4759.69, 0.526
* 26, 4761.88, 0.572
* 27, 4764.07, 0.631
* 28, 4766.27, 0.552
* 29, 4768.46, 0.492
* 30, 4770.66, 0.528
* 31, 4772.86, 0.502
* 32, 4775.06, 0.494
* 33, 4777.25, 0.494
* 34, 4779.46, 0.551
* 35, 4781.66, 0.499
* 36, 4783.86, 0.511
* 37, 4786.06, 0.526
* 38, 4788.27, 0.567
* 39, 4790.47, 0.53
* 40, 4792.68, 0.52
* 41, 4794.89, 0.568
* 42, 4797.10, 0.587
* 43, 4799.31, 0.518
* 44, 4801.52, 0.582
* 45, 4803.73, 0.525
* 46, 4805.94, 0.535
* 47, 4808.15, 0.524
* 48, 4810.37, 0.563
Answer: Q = 0.52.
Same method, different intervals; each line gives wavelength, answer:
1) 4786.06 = 0.526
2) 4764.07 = 0.631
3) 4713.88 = 0.54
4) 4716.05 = 0.564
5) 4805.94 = 0.535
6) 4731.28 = 0.511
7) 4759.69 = 0.526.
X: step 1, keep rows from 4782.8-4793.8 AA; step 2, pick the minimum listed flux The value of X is 0.511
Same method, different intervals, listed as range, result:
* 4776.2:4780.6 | 0.494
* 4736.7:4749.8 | 0.523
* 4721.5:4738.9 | 0.48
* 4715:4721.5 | 0.55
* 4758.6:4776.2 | 0.492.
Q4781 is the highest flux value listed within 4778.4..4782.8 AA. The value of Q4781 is 0.551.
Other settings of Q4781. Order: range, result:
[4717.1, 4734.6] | 0.6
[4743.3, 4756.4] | 0.56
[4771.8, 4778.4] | 0.502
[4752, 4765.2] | 0.631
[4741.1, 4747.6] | 0.568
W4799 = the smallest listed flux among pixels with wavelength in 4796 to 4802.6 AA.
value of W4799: 0.518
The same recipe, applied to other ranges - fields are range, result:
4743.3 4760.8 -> 0.491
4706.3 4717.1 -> 0.486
